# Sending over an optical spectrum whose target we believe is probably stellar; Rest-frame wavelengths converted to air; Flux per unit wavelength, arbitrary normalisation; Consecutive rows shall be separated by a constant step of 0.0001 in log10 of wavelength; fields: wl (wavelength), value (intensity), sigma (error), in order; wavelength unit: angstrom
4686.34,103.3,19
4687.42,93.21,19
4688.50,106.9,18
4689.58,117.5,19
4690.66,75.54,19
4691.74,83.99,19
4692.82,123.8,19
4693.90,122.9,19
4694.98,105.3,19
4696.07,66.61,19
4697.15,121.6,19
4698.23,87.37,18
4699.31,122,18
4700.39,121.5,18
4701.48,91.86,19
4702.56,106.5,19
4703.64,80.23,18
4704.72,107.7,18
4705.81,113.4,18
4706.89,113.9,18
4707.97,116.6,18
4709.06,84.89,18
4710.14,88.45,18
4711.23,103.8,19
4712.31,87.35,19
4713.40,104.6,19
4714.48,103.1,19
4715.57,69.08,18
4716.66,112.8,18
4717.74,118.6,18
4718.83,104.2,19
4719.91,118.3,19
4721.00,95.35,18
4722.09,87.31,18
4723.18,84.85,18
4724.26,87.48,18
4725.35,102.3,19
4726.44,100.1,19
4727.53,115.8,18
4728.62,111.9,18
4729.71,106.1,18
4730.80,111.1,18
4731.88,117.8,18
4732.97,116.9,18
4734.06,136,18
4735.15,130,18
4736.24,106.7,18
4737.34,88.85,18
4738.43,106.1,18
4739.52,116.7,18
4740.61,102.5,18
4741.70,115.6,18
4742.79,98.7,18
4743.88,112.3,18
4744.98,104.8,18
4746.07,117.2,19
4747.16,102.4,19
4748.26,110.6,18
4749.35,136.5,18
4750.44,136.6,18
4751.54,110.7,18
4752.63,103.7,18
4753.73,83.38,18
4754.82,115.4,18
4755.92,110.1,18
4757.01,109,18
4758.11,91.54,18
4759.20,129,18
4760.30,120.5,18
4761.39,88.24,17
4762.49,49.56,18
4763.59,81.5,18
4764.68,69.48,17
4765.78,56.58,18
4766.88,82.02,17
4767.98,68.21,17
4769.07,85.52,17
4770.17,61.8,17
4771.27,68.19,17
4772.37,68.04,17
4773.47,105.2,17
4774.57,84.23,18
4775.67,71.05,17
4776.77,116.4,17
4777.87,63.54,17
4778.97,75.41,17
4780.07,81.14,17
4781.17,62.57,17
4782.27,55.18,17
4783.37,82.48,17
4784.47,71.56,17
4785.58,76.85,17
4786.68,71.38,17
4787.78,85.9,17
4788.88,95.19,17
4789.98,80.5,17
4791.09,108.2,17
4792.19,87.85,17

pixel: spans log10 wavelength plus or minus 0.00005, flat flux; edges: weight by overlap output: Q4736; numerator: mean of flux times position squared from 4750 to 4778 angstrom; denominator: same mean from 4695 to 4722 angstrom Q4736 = 0.91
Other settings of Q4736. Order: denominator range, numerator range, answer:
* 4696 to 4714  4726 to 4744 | 1.11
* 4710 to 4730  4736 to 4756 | 1.10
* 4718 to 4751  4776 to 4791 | 0.74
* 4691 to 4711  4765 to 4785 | 0.76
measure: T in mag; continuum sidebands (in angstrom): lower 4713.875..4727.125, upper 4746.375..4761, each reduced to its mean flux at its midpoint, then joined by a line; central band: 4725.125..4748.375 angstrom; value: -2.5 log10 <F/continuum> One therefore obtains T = -0.05 mag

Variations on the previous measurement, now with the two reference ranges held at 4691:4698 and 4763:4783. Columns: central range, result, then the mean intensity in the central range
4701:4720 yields -0.047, 101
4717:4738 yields -0.181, 107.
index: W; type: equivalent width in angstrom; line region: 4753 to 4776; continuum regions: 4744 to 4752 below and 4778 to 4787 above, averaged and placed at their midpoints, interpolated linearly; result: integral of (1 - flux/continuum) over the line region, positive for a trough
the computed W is 2.3 angstrom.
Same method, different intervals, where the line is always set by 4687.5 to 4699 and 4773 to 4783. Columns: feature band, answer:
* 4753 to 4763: -1.82 angstrom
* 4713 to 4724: -0.55 angstrom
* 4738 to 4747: -2.09 angstrom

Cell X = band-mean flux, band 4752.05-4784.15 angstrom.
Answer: 84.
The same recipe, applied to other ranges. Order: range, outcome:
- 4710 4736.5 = 105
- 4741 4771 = 97.9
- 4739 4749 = 110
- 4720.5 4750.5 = 109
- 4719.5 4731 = 101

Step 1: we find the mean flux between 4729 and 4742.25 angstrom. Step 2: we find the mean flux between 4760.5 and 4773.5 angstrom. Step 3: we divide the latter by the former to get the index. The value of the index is 0.65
